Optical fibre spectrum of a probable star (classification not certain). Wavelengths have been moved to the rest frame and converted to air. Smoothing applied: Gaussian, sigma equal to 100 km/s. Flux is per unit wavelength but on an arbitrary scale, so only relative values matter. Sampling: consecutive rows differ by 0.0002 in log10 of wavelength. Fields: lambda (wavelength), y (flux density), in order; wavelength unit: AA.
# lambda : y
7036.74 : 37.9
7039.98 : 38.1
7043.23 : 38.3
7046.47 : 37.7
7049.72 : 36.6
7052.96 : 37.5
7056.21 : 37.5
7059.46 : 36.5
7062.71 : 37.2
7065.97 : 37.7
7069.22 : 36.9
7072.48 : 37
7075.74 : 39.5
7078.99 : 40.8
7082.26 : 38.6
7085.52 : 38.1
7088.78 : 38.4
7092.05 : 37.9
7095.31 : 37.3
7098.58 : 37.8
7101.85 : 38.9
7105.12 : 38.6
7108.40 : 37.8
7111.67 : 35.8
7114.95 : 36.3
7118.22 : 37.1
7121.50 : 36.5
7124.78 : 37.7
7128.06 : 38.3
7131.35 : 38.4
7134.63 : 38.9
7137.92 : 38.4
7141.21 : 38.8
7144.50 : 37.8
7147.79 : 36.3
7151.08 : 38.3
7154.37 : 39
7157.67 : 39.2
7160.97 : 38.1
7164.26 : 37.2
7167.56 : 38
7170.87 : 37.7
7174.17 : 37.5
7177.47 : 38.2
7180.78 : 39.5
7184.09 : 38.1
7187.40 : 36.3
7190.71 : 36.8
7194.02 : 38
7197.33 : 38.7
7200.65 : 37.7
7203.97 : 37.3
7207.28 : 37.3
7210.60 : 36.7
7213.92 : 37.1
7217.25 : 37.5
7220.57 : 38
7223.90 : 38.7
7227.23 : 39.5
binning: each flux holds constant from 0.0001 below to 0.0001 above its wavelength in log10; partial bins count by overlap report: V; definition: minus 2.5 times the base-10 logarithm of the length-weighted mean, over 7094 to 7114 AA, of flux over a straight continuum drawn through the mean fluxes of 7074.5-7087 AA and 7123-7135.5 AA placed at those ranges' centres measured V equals 0.03 mag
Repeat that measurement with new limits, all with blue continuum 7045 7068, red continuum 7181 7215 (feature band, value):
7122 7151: -0.02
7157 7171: -0.02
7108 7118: 0.02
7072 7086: -0.05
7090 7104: -0.02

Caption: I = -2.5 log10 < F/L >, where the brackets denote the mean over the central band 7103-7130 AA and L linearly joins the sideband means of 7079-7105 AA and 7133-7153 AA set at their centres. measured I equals 0.03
